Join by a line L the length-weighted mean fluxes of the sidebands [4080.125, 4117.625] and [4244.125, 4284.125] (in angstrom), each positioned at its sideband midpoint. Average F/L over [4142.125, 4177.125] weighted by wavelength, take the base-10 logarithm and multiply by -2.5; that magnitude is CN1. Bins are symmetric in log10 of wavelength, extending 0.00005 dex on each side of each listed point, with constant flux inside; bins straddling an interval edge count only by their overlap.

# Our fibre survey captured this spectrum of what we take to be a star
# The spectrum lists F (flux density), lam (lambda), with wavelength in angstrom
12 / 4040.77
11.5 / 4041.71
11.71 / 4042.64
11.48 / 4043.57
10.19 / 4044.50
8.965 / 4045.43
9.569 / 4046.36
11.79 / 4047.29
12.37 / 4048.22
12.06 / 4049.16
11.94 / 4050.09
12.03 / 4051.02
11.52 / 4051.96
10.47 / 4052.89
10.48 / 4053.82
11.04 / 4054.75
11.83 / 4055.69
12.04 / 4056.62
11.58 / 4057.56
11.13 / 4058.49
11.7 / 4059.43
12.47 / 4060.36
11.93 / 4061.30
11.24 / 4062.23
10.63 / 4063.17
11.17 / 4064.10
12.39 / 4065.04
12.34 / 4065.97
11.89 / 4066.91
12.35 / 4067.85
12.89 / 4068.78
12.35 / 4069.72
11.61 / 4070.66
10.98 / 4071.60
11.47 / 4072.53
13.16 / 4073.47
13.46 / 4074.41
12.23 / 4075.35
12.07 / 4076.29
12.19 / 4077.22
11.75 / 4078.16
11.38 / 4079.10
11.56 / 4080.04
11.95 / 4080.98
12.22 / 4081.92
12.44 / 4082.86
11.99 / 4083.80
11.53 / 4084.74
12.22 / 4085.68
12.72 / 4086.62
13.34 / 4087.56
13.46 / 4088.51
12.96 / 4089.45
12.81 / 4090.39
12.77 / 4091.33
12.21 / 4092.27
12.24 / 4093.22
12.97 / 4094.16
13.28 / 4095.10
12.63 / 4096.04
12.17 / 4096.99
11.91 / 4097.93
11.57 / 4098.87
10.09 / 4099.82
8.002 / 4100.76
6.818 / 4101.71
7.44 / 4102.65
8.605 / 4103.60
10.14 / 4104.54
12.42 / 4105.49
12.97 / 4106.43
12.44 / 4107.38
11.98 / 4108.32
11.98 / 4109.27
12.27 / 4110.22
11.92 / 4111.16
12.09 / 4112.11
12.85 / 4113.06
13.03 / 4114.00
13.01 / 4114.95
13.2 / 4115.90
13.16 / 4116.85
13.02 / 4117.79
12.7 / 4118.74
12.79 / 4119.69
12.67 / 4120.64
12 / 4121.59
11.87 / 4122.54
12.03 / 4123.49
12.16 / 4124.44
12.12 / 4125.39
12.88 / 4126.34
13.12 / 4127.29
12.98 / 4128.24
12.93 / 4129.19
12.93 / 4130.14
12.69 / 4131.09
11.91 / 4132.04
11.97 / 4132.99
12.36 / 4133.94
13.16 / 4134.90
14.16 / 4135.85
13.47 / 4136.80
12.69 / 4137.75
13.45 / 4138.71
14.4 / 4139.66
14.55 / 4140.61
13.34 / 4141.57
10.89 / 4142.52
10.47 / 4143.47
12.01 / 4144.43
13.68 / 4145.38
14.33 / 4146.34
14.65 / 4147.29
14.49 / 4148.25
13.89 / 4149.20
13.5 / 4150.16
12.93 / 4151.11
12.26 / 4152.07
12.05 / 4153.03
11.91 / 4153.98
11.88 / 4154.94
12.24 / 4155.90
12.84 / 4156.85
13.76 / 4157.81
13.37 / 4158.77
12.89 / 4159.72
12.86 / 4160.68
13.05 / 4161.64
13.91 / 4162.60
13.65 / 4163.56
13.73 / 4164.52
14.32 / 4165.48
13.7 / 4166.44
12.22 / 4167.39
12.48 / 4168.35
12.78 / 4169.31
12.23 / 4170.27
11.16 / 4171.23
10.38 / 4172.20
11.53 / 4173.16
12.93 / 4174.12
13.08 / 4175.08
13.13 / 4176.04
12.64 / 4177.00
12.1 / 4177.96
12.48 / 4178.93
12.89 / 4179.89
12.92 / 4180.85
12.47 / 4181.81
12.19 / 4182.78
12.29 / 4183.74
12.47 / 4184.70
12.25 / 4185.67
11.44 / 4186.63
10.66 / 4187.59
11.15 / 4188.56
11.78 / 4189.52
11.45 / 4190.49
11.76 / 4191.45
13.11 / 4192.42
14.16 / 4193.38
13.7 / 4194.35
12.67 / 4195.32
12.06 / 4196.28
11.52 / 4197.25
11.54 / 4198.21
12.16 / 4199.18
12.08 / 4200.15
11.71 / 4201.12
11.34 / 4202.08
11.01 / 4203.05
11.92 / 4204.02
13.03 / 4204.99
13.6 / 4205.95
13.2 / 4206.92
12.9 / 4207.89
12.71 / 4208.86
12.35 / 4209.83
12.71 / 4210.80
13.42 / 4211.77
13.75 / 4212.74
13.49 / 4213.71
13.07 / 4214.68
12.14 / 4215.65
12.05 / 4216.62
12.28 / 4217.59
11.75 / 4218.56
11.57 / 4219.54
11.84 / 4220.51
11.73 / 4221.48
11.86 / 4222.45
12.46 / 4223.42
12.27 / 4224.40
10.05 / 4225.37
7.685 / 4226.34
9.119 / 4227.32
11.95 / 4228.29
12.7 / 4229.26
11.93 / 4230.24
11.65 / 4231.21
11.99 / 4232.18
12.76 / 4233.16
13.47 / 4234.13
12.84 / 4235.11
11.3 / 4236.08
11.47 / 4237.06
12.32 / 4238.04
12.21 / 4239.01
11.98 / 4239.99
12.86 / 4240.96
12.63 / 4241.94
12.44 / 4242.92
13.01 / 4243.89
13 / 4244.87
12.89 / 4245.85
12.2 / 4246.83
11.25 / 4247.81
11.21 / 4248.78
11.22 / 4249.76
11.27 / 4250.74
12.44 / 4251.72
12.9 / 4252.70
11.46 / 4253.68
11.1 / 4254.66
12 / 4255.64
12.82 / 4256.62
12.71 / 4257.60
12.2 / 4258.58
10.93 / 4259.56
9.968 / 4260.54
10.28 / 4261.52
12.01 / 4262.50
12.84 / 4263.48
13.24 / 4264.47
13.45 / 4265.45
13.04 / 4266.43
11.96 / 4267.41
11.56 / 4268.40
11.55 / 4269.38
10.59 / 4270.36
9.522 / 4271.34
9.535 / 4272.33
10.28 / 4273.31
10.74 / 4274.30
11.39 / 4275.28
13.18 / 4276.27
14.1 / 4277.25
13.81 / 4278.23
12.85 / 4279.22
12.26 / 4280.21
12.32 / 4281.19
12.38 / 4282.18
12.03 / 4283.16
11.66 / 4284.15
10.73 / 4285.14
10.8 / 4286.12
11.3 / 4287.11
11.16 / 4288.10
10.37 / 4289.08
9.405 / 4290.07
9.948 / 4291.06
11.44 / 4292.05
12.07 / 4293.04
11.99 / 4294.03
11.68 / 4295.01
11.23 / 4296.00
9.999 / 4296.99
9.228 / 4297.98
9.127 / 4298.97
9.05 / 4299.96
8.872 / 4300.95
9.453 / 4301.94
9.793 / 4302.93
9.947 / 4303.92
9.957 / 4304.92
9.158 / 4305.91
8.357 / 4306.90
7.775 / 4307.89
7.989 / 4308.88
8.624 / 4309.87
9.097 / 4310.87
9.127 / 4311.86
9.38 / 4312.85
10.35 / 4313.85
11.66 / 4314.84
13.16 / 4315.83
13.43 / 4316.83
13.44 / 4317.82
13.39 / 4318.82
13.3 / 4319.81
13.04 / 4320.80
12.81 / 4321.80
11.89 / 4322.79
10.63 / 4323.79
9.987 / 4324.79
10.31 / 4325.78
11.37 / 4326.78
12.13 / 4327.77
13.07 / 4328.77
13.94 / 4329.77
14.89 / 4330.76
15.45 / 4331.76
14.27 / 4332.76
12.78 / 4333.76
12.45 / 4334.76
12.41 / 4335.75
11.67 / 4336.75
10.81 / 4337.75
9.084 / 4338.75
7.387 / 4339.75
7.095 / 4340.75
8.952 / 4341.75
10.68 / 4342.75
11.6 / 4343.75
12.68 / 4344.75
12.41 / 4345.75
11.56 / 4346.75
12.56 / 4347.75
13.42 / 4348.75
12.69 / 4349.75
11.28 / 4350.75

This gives -0.08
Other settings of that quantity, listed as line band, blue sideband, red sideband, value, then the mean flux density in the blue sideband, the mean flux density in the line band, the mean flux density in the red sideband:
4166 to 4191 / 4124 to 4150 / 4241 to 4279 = 0.04 mag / 13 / 12.2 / 11.9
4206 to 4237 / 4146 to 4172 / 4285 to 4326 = -0.01 mag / 13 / 12.1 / 10.6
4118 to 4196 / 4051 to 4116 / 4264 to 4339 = -0.09 mag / 11.8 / 12.7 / 11.3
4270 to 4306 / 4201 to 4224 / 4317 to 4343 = 0.11 mag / 12.4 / 10.9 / 11.8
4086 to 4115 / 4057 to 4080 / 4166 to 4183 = 0.03 mag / 11.9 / 11.8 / 12.4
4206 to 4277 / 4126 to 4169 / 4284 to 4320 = -0.05 mag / 13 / 12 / 10.4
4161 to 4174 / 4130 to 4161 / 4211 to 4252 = 0.00 mag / 13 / 12.7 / 12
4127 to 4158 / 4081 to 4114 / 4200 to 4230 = -0.09 mag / 11.8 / 13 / 12.1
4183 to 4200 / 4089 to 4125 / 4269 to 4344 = -0.05 mag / 11.9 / 12.1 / 11.1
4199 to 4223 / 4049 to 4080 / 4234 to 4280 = -0.04 mag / 11.8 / 12.4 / 12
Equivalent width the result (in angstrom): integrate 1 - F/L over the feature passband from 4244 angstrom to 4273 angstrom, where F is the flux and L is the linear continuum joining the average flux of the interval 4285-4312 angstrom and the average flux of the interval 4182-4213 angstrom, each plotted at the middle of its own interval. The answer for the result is -2.4 angstrom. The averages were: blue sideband 12.3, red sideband 9.92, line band 11.8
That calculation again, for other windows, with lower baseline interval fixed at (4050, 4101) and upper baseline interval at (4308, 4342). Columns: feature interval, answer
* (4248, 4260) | -0.3 angstrom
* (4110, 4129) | -1.2 angstrom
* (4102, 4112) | 0.6 angstrom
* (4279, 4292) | 0.2 angstrom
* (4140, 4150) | -1.2 angstrom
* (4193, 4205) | -0.5 angstrom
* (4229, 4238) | -0.5 angstrom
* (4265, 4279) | -0.3 angstrom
